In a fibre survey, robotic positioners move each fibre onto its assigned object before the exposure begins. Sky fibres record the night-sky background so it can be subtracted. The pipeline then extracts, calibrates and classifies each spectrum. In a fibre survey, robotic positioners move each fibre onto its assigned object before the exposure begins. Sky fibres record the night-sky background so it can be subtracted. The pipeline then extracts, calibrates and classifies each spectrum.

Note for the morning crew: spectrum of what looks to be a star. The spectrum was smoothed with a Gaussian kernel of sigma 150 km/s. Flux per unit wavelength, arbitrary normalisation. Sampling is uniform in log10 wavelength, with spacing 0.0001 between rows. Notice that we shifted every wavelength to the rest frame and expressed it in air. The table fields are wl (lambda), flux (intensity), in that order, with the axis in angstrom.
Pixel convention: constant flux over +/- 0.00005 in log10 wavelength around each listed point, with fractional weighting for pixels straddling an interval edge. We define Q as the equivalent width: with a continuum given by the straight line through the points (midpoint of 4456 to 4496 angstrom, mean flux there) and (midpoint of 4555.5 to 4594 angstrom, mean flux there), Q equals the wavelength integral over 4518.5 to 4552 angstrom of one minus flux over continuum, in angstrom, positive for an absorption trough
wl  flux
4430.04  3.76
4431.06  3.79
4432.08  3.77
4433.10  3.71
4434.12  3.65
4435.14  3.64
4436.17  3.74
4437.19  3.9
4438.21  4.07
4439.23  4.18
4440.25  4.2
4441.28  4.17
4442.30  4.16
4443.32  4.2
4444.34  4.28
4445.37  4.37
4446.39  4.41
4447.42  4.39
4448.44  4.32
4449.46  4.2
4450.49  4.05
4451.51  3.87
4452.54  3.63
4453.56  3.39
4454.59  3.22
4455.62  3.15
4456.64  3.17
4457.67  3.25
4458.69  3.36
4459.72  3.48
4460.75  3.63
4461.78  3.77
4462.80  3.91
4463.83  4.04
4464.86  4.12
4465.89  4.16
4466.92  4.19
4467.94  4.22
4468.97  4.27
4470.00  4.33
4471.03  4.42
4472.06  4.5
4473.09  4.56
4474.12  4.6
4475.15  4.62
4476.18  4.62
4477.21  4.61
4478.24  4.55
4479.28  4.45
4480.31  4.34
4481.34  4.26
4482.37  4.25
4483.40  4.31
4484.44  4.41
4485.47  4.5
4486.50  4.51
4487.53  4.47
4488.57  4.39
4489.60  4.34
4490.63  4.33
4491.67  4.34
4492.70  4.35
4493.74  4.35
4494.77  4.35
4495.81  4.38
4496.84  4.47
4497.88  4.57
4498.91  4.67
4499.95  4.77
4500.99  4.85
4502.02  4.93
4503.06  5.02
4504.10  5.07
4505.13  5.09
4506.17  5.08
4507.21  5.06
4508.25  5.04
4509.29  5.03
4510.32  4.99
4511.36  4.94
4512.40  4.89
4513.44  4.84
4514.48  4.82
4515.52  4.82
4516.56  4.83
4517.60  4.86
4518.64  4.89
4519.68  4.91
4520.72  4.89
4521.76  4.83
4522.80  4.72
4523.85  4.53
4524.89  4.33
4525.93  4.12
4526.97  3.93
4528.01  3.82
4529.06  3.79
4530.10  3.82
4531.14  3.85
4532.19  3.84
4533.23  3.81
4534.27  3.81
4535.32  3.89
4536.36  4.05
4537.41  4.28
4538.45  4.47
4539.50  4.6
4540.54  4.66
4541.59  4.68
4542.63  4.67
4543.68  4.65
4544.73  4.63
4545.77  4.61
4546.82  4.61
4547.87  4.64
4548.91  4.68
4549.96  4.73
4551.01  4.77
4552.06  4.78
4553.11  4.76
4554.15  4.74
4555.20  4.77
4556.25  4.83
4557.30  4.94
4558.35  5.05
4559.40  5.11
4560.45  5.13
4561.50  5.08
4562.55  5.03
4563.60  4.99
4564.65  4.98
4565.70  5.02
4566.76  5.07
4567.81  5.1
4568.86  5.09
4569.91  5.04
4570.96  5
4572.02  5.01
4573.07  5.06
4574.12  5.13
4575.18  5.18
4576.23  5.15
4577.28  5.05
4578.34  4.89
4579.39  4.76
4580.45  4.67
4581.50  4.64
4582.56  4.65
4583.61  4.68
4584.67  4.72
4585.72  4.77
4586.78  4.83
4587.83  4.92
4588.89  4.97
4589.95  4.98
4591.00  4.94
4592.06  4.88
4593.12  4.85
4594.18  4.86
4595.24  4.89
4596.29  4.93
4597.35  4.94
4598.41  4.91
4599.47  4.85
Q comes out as 1.9 angstrom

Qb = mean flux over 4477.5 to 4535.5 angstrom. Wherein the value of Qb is 4.53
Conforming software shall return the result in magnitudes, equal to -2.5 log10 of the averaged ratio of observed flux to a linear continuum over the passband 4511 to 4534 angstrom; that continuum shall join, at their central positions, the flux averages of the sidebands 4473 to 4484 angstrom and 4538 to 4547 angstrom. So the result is 0.030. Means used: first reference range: 4.46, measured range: 4.45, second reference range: 4.62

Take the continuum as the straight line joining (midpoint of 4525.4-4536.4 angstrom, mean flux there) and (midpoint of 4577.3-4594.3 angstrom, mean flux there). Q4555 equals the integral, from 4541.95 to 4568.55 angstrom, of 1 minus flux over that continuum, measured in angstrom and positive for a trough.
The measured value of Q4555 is -3.5 angstrom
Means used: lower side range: 3.88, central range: 4.86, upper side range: 4.82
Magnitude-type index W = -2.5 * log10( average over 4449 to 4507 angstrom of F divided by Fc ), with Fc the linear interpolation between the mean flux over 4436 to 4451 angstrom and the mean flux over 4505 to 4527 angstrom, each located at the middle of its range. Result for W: 0.06 mag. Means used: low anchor 4.19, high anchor 4.81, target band 4.27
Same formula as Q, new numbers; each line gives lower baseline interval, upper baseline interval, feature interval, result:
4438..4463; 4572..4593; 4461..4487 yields -1.8 angstrom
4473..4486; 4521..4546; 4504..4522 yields -2.5 angstrom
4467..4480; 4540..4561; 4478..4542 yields 1.3 angstrom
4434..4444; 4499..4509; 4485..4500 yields 1.1 angstrom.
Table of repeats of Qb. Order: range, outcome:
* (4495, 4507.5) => 4.81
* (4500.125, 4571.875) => 4.7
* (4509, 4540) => 4.44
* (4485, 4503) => 4.52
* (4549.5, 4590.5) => 4.93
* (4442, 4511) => 4.32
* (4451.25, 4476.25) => 3.93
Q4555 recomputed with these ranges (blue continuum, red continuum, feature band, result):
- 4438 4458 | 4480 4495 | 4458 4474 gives 0.3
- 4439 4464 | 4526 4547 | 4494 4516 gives -4.0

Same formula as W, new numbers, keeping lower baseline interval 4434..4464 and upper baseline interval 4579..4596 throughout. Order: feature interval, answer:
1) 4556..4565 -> -0.09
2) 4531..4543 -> 0.06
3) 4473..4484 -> -0.10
